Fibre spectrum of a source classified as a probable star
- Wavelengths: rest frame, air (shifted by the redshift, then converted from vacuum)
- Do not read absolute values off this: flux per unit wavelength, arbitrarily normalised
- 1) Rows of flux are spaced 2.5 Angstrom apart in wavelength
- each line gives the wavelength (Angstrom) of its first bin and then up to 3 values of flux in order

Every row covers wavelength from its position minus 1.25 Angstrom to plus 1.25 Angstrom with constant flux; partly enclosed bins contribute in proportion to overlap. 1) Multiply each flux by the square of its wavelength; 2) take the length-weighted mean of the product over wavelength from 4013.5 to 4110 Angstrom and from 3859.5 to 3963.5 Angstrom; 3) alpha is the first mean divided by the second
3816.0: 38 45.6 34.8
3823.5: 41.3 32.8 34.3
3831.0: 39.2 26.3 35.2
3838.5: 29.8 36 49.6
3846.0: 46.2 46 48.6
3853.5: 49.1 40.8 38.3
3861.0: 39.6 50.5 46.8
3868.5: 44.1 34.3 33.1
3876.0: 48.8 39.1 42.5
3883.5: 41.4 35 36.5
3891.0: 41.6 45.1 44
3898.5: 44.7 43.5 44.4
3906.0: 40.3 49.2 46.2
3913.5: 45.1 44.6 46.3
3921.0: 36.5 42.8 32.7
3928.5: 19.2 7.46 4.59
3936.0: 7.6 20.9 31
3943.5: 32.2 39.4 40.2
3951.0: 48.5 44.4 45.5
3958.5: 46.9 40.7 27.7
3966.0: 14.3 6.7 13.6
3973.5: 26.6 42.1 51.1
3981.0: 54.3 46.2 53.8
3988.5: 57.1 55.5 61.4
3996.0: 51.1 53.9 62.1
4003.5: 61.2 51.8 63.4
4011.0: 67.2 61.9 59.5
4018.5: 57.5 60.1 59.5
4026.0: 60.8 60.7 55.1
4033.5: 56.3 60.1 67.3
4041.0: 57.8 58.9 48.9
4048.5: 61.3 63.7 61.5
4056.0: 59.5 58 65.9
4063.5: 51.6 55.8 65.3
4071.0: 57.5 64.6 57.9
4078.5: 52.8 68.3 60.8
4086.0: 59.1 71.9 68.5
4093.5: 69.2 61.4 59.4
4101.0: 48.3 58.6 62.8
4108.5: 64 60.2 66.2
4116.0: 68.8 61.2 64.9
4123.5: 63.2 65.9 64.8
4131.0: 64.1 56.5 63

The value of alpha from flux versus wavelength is 1.7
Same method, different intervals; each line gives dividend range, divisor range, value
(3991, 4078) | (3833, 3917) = 1.53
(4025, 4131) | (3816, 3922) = 1.64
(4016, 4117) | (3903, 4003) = 1.66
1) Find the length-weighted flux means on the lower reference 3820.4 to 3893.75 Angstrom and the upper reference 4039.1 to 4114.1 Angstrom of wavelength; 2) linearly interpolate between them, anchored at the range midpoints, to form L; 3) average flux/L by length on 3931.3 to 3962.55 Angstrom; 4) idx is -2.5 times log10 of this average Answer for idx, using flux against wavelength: 0.44 mag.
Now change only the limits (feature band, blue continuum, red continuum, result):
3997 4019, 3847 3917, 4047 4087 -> -0.10 mag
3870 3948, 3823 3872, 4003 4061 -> 0.27 mag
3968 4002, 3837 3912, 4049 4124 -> 0.15 mag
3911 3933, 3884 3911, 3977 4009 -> 0.32 mag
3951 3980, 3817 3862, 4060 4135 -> 0.44 mag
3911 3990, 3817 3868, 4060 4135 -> 0.39 mag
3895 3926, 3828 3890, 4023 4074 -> 0.05 mag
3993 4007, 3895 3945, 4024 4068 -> -0.14 mag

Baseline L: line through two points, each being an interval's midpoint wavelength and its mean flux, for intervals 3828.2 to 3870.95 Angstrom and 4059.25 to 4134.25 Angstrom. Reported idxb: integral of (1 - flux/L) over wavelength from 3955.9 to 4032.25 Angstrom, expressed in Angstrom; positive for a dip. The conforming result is 6.1 Angstrom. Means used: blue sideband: 41.2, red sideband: 62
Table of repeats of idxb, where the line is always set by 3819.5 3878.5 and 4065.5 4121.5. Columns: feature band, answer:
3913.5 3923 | 0.73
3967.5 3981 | 5.44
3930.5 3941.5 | 7.89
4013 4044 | -1.83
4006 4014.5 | -1.20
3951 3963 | 1.47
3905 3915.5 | 0.10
